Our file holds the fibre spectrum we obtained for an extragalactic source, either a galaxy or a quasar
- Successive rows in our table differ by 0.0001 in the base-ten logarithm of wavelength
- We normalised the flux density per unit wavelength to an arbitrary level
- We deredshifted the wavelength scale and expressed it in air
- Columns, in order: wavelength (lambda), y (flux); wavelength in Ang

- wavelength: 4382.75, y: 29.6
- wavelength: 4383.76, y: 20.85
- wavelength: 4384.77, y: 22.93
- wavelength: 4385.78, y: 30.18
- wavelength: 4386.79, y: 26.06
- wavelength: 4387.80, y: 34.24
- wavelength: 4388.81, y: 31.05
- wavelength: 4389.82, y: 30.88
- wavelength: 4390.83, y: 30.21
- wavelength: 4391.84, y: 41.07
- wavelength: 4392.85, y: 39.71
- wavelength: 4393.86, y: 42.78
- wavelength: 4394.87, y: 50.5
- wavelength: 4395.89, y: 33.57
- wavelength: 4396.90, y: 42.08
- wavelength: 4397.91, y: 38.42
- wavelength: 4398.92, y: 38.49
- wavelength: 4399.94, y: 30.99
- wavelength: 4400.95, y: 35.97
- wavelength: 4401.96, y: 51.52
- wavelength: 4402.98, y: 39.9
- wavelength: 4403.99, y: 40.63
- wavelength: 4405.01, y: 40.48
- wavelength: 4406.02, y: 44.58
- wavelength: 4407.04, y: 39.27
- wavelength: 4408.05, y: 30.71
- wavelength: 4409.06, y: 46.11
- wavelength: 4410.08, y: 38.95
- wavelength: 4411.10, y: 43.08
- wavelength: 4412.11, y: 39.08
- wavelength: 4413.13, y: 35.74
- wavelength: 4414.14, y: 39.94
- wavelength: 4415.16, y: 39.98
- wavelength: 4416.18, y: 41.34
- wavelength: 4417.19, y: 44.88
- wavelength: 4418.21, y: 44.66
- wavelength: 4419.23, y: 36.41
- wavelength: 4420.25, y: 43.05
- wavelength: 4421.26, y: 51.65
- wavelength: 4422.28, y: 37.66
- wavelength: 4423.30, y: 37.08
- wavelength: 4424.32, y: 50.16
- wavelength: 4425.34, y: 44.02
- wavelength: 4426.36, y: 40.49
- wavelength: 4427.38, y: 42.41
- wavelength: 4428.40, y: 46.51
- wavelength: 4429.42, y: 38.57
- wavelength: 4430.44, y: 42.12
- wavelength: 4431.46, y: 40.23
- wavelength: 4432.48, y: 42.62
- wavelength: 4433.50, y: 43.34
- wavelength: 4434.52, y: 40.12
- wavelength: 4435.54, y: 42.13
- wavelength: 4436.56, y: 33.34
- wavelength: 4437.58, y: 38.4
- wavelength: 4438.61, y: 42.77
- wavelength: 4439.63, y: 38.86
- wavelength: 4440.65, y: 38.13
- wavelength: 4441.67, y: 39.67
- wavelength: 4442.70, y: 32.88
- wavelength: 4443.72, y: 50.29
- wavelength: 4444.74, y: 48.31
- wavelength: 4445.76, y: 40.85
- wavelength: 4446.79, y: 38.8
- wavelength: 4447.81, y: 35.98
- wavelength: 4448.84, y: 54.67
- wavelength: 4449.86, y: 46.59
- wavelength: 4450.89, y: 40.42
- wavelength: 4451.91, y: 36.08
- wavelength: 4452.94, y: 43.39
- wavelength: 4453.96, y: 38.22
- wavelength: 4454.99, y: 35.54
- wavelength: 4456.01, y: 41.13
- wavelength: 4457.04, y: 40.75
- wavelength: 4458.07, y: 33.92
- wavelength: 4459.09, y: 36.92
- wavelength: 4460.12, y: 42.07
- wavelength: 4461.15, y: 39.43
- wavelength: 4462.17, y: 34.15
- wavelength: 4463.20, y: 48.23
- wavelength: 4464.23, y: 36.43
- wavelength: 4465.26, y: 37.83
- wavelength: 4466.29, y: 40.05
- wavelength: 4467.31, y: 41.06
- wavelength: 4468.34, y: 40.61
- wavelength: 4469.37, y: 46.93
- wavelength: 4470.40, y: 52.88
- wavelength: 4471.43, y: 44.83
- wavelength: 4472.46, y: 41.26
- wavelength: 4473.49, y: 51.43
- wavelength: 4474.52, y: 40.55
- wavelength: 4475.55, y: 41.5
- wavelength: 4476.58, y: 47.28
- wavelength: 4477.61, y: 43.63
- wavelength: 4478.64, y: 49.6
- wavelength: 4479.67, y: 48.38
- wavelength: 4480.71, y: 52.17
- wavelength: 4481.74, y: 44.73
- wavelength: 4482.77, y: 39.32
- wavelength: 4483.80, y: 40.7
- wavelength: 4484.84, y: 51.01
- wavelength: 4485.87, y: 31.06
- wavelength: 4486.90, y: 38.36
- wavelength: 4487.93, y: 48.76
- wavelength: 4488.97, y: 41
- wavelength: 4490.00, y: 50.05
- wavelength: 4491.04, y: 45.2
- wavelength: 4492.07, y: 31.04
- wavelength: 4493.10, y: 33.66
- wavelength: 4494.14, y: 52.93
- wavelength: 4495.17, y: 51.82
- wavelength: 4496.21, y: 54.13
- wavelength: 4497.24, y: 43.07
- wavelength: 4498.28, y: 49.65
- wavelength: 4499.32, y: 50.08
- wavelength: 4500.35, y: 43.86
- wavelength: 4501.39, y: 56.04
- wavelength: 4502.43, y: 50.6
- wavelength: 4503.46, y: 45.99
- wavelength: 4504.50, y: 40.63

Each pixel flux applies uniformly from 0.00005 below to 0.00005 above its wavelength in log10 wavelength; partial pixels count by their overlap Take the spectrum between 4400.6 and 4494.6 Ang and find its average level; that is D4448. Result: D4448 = 41.8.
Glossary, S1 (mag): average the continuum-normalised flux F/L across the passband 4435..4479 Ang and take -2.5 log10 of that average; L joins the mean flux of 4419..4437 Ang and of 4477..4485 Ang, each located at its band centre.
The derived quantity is 0.07 mag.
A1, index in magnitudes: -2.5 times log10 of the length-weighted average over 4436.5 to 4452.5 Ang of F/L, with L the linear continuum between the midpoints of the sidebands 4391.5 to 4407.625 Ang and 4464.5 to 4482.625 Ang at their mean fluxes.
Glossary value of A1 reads 0.049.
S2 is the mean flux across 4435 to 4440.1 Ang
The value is 39.1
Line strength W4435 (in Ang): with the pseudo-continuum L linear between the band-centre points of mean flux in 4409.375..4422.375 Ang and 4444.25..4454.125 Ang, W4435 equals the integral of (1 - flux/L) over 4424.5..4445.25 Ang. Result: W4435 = 0.3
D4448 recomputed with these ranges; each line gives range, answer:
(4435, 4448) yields 40.1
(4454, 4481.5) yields 42.6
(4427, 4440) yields 40.9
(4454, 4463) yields 38.4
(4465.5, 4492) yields 44.2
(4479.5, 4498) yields 44.3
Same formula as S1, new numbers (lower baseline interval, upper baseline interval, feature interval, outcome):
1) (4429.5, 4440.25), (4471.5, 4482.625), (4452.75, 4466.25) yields 0.12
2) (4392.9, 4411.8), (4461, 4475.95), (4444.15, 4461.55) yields 0.03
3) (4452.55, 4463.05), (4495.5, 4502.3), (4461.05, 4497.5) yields 0.01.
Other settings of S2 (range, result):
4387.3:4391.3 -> 31.6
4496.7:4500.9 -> 46.8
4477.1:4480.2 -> 47.1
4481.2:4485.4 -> 43.9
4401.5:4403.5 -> 45.5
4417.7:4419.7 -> 40.5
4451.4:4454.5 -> 39.2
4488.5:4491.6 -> 45.3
